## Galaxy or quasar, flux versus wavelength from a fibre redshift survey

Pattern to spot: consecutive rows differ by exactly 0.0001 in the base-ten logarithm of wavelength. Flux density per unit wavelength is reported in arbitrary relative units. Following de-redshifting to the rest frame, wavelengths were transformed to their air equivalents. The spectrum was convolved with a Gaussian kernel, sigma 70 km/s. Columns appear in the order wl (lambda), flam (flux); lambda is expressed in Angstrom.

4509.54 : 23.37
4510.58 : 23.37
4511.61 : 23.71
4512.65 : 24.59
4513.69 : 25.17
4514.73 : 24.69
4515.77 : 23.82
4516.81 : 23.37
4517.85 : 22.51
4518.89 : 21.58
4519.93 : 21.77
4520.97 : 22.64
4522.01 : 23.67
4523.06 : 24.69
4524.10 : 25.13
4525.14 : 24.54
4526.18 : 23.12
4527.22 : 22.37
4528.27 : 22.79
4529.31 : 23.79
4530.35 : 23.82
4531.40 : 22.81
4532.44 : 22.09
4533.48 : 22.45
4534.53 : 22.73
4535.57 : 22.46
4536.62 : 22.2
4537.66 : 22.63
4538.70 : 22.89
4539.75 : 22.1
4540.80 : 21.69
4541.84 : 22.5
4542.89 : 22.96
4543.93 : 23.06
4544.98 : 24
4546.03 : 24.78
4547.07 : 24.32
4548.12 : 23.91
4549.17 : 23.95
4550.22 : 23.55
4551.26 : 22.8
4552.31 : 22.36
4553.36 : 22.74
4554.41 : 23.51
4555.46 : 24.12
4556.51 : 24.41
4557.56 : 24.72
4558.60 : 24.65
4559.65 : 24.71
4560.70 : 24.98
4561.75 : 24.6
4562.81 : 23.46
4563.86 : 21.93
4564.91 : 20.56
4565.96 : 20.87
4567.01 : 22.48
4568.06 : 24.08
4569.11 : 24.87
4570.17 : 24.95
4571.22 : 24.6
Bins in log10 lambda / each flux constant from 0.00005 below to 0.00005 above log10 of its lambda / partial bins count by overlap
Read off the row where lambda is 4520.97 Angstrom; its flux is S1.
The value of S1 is 22.64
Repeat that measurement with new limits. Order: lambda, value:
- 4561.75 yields 24.6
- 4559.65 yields 24.71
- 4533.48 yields 22.45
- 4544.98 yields 24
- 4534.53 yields 22.73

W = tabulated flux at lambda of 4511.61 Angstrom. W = 23.71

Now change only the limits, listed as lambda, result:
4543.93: 23.06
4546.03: 24.78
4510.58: 23.37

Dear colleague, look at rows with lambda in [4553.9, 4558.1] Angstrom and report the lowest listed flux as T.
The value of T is 23.51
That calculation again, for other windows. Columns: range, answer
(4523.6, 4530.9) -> 22.37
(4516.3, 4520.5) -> 21.58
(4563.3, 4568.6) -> 20.56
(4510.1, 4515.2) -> 23.37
